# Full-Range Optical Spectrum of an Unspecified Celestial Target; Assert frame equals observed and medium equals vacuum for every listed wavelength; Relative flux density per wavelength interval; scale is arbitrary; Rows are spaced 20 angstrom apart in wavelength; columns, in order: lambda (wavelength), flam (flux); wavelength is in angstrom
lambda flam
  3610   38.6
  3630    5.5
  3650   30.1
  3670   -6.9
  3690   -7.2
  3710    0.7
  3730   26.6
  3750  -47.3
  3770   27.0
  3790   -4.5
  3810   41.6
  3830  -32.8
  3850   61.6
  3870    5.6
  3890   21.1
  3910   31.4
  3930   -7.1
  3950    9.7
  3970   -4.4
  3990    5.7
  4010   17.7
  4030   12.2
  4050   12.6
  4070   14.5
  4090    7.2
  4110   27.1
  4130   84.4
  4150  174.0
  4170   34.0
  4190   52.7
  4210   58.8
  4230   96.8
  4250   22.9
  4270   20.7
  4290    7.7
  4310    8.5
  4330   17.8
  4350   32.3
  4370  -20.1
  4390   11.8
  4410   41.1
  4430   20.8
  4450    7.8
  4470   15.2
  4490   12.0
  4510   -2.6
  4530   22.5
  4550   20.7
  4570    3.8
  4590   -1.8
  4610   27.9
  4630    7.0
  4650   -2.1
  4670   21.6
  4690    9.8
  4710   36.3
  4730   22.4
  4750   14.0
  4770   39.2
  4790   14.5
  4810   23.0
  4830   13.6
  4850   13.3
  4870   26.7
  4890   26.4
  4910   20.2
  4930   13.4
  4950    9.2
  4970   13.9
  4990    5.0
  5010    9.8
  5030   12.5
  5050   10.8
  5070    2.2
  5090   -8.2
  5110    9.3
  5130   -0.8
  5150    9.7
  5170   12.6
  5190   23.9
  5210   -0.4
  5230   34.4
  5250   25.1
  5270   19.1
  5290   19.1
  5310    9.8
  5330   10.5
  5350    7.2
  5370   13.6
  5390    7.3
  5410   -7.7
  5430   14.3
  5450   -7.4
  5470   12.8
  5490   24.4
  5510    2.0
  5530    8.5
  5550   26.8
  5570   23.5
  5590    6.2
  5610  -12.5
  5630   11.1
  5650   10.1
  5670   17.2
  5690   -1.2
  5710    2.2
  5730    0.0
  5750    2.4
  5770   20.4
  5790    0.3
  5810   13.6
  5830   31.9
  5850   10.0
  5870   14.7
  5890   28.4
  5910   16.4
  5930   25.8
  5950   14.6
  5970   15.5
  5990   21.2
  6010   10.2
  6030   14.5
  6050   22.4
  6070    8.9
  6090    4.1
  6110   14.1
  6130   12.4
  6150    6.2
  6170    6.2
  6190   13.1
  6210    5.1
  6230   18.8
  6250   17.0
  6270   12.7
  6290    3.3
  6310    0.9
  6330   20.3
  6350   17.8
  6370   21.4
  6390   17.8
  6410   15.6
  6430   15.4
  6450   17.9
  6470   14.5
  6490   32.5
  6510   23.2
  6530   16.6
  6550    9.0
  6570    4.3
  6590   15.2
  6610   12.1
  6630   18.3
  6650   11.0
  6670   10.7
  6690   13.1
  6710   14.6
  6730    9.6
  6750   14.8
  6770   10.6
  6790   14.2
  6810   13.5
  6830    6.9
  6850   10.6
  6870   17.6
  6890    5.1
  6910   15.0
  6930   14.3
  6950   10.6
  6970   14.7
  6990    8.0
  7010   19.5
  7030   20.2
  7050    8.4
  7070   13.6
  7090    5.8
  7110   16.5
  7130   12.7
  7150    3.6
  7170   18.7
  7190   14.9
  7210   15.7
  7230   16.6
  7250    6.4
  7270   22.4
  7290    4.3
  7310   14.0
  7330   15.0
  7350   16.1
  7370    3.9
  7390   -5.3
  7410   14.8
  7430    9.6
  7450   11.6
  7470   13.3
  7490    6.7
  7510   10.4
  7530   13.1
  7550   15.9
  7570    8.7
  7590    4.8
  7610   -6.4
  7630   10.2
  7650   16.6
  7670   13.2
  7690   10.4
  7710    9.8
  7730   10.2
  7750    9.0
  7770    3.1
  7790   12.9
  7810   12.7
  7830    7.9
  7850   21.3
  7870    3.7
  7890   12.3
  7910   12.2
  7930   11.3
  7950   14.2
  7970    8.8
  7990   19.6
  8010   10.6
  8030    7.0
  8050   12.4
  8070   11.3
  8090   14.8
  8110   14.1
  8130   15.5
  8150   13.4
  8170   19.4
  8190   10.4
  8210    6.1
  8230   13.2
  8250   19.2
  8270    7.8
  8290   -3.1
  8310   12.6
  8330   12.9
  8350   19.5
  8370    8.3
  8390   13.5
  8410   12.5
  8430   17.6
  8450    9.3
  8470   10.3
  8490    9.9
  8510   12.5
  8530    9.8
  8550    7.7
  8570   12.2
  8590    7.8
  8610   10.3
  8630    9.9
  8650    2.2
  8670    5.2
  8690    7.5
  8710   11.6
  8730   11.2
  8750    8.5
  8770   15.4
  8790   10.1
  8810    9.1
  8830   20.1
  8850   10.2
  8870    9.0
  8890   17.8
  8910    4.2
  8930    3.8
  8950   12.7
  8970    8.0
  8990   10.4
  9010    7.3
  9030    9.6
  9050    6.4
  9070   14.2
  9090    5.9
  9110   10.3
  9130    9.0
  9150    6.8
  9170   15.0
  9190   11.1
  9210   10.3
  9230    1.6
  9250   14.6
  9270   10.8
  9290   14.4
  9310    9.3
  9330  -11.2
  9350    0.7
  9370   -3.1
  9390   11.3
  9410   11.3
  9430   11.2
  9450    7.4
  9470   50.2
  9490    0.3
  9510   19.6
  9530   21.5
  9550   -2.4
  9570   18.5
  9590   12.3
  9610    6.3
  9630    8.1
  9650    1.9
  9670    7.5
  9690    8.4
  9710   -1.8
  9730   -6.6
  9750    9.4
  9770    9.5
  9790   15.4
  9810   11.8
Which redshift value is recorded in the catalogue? 2.406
